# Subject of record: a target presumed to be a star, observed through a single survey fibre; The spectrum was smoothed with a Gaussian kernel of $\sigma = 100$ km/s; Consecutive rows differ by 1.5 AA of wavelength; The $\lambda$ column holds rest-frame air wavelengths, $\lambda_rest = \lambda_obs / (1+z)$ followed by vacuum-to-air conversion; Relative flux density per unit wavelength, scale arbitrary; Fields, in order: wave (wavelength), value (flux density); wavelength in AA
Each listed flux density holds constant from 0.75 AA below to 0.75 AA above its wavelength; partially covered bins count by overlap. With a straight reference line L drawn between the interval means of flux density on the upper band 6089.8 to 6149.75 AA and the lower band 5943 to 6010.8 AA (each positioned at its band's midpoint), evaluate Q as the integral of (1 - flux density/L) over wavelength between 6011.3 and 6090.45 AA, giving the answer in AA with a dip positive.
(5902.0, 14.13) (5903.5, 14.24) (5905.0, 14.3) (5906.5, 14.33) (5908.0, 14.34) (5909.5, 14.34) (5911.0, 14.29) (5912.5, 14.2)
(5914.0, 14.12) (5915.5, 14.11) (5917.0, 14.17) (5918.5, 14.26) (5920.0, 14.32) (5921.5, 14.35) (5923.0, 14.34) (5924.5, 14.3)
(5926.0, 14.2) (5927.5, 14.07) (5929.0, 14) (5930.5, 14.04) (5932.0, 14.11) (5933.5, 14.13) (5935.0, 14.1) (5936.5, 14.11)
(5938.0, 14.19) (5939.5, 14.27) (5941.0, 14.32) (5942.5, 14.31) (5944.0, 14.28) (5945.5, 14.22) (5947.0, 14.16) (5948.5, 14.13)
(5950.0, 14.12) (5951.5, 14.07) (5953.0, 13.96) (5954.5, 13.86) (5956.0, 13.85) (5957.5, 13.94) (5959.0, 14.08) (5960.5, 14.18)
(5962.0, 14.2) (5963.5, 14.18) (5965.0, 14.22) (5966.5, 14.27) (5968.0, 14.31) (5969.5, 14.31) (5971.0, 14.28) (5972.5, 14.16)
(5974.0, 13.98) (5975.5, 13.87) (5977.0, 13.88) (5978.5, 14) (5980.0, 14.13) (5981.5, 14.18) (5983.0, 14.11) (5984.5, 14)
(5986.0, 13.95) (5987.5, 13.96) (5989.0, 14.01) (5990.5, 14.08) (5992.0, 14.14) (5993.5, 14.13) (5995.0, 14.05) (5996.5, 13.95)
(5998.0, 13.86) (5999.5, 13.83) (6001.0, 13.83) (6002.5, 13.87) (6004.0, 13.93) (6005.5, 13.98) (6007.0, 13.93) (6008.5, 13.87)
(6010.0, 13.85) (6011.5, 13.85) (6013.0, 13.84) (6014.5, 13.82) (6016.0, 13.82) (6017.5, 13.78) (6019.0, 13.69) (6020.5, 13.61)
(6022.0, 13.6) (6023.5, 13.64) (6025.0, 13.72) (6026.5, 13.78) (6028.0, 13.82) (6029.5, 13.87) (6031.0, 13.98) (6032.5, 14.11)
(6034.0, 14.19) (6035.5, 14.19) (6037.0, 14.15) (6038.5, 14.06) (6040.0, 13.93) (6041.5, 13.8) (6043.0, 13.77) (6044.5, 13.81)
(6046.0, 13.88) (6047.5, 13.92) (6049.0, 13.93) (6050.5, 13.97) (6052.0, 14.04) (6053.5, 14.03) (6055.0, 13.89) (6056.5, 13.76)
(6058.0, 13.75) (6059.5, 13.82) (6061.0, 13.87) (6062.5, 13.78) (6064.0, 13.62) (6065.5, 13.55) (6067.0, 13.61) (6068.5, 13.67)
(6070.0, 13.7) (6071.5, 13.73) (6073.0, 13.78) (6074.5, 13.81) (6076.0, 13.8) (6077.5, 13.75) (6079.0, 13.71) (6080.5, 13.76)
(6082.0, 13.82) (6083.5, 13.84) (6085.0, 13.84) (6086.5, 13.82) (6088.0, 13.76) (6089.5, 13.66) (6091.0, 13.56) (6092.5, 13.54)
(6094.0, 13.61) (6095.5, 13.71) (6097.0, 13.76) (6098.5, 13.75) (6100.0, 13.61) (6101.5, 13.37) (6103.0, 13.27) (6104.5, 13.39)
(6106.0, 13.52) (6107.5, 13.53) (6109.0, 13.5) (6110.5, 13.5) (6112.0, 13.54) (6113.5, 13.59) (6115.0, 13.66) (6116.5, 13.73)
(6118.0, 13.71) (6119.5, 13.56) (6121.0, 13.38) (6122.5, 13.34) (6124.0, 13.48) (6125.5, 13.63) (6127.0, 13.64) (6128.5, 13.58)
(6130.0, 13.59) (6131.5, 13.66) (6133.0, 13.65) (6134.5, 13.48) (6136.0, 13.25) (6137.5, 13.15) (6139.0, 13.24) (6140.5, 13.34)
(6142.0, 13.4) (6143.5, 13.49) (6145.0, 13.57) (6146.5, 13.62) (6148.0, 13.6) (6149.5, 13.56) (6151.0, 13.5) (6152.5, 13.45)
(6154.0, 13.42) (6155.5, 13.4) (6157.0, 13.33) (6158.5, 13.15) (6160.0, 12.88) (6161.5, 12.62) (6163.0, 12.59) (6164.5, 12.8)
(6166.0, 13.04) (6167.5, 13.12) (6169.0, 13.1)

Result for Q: -0.3 AA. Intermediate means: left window 14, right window 13.5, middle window 13.8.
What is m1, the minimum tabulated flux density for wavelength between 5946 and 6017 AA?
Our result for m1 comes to 13.82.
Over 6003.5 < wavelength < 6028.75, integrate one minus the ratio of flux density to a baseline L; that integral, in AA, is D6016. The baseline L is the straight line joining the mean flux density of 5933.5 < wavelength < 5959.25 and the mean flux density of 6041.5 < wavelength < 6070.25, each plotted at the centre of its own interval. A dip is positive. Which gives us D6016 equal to 0.2 AA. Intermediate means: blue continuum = 14.1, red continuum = 13.8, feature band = 13.8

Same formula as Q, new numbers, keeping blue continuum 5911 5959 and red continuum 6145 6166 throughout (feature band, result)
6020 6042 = -0.24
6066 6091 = -0.36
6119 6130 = -0.13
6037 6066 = -0.42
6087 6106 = -0.15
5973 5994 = -0.12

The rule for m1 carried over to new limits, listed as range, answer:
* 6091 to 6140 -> 13.15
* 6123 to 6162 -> 12.62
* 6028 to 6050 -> 13.77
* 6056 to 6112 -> 13.27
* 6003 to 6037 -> 13.6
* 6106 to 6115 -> 13.5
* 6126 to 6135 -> 13.48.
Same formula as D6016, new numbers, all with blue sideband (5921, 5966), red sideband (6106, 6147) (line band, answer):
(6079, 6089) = -0.1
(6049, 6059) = -0.1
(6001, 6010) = 0.0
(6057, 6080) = 0.0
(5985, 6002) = 0.0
